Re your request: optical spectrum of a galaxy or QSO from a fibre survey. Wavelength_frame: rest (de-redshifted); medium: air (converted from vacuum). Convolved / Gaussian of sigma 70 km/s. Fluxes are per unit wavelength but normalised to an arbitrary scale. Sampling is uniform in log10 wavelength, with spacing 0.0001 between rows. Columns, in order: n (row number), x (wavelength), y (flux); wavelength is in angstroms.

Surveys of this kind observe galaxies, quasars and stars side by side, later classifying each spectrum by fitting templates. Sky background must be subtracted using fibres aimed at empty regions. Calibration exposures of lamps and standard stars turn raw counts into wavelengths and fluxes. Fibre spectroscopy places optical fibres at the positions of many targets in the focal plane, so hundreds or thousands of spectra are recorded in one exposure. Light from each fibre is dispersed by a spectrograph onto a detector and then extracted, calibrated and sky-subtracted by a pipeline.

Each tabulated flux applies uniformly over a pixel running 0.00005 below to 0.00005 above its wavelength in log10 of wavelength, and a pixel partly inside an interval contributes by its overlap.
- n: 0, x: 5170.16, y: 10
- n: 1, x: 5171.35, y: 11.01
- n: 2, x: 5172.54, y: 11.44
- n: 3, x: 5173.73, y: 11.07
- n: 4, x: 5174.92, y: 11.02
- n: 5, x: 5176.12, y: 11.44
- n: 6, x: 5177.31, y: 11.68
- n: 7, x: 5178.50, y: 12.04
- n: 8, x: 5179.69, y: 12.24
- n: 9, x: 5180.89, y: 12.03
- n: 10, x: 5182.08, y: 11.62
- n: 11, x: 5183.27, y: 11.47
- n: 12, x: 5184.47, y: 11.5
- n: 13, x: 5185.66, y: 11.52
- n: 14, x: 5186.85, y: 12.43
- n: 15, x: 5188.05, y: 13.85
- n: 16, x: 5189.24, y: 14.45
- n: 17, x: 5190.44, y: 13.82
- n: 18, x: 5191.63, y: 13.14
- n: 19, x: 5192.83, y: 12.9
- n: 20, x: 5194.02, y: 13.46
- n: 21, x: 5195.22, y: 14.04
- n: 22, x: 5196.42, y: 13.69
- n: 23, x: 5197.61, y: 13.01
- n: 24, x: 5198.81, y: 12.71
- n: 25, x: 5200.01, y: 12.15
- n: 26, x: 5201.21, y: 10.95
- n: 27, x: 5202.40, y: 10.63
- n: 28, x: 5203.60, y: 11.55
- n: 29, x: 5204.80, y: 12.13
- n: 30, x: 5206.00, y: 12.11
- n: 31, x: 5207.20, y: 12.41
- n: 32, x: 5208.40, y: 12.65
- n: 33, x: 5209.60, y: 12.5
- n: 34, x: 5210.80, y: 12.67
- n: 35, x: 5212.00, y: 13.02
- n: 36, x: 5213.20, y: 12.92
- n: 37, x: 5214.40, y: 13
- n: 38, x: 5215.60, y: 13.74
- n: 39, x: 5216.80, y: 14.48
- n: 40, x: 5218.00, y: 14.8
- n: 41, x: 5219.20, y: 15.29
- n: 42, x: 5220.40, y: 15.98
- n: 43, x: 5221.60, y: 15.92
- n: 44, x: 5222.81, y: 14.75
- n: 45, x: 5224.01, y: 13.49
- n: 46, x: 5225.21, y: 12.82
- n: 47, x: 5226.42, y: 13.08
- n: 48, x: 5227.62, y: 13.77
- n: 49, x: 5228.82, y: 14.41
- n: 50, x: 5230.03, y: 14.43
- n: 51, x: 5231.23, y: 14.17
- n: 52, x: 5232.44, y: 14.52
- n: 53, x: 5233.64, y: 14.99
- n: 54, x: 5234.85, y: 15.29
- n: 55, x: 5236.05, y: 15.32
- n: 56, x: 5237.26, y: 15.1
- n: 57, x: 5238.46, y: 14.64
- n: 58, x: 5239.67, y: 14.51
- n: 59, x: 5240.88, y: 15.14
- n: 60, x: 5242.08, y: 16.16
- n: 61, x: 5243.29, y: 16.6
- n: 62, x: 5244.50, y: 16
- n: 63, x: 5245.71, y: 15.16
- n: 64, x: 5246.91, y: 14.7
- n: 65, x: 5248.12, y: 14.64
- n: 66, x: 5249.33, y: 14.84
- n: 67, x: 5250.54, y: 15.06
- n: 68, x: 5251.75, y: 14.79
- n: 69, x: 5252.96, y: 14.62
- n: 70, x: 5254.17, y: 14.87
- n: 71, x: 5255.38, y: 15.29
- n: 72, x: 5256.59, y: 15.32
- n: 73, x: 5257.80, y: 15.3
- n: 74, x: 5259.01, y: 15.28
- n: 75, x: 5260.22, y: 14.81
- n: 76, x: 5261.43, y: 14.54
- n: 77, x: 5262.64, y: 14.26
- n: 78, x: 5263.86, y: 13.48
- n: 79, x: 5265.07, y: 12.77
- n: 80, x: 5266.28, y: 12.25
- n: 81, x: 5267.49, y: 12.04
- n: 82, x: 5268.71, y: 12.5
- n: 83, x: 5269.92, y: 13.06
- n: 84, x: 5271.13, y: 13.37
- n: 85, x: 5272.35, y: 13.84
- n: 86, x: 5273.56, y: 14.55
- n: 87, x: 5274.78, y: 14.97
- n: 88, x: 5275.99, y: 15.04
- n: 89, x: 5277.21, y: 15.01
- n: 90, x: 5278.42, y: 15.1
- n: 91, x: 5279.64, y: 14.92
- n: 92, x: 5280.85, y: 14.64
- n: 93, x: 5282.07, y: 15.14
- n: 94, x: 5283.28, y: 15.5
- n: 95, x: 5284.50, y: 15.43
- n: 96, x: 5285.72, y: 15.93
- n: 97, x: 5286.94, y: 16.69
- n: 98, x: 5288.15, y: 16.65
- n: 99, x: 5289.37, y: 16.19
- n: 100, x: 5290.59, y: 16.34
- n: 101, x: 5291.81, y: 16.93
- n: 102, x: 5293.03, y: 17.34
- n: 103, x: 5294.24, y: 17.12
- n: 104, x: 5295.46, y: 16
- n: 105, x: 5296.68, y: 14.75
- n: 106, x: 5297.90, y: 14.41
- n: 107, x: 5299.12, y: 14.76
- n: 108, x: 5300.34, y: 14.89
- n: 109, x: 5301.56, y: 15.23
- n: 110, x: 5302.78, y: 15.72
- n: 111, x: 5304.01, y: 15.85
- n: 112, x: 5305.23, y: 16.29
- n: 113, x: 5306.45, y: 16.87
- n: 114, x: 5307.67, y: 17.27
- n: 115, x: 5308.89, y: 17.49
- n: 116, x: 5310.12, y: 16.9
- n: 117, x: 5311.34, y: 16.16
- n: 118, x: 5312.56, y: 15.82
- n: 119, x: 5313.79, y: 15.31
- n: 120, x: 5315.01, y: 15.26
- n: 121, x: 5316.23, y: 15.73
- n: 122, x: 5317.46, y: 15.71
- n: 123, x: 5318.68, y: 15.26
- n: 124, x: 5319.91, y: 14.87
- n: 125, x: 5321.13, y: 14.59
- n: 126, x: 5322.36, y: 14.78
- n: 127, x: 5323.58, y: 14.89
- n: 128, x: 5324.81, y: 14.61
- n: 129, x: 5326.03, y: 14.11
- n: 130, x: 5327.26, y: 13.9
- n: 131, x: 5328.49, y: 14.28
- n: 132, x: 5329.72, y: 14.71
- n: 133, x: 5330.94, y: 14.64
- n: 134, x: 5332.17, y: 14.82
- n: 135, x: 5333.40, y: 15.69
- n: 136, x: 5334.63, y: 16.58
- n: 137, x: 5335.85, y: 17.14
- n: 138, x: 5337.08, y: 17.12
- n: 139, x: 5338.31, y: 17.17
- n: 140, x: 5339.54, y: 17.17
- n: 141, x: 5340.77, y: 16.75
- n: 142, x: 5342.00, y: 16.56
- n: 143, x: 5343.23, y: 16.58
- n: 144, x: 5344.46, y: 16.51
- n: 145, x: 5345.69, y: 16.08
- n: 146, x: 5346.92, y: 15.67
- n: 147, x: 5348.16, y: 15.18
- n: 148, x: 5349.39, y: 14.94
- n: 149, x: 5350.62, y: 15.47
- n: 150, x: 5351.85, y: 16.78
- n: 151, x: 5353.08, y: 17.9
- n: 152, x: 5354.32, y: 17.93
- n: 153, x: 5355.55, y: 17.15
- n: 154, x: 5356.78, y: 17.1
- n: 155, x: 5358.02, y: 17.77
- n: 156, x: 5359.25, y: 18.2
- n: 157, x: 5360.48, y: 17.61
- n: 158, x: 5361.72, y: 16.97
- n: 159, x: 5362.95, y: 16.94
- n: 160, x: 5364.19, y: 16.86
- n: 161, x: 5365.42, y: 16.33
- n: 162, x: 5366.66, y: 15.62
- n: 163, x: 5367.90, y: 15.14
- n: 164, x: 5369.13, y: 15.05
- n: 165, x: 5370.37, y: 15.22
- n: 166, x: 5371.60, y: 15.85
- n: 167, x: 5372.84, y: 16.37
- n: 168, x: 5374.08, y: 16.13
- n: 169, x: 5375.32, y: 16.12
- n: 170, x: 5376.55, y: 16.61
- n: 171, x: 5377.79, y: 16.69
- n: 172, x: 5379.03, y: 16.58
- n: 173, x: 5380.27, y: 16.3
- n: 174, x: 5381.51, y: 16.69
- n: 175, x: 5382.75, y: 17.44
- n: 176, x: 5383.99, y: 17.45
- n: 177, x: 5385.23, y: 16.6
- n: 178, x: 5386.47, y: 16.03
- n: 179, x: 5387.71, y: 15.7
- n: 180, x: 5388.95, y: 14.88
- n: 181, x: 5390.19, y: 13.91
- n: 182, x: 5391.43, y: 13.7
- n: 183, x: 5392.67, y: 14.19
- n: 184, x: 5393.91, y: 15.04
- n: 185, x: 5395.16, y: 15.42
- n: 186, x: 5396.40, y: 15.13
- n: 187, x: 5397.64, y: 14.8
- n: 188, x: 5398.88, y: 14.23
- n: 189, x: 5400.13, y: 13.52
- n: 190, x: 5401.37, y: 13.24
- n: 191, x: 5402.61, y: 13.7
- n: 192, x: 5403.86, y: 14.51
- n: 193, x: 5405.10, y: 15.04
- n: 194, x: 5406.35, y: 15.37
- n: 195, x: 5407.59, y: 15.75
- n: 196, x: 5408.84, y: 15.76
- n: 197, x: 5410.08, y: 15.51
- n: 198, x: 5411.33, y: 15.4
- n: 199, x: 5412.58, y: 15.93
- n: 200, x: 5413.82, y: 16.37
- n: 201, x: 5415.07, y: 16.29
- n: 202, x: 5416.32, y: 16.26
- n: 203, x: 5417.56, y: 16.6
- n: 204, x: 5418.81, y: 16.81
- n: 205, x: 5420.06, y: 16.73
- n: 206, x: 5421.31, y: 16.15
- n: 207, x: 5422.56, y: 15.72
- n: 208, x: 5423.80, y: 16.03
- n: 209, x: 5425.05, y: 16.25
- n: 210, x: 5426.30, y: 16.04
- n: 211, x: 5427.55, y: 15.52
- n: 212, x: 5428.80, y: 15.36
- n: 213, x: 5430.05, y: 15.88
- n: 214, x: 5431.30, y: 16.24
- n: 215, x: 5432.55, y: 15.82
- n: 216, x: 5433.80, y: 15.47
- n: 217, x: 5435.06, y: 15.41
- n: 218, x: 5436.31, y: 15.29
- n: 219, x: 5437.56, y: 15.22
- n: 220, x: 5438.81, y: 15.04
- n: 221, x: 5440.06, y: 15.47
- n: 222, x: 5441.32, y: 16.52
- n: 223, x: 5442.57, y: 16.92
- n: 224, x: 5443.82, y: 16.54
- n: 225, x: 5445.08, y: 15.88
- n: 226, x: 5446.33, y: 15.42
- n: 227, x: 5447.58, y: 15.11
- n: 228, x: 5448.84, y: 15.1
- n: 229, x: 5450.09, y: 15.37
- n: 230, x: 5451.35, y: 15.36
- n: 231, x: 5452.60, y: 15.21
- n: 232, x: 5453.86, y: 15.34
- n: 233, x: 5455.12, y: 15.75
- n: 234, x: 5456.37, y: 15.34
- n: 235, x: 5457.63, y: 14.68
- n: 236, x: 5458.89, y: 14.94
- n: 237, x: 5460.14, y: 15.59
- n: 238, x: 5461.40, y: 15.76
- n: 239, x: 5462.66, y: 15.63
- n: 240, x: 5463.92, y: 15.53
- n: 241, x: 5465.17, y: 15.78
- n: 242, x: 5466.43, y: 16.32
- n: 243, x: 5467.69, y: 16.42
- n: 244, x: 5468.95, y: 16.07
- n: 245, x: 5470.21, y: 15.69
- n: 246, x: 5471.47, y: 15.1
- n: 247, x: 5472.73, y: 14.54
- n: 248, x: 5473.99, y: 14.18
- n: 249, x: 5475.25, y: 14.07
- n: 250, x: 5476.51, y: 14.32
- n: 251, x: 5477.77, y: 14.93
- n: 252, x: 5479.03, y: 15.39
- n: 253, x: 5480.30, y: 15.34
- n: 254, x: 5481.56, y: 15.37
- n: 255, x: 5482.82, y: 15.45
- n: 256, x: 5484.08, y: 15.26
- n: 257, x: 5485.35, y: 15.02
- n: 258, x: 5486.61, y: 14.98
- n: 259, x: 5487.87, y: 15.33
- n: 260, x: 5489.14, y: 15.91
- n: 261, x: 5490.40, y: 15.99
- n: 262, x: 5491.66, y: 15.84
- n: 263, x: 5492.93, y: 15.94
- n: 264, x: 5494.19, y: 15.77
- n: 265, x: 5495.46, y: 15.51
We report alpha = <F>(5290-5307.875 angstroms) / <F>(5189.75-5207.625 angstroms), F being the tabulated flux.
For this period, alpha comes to 1.3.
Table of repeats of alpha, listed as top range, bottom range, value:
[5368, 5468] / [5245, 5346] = 1.02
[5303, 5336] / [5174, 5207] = 1.26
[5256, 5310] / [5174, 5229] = 1.17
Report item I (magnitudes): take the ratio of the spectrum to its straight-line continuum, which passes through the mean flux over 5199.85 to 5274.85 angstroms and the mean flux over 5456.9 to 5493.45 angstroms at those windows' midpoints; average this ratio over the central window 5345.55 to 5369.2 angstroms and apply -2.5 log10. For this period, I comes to -0.130 mag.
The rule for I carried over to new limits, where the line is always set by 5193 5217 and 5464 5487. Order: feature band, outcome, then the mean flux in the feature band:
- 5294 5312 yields -0.17 mag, 16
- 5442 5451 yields -0.05 mag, 15.7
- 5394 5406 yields 0.01 mag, 14.4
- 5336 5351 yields -0.17 mag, 16.3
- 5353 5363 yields -0.23 mag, 17.5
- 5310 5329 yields -0.10 mag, 15.1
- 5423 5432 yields -0.08 mag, 15.9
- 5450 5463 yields -0.02 mag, 15.3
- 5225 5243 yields -0.13 mag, 14.6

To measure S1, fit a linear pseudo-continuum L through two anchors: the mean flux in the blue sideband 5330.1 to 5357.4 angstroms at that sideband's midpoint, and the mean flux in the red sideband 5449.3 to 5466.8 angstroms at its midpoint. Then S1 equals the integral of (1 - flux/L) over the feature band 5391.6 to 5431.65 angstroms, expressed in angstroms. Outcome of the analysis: 1.0 angstroms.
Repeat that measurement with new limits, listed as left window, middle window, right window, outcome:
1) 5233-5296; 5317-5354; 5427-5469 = -1.1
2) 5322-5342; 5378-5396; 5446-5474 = -0.2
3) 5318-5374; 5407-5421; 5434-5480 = -0.4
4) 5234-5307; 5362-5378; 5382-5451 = -0.7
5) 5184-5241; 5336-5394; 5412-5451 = -4.4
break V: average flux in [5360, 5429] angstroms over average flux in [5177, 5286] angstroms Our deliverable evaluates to 1.13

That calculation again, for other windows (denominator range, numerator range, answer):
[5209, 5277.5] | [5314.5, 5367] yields 1.12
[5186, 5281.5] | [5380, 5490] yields 1.11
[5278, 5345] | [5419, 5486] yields 0.99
